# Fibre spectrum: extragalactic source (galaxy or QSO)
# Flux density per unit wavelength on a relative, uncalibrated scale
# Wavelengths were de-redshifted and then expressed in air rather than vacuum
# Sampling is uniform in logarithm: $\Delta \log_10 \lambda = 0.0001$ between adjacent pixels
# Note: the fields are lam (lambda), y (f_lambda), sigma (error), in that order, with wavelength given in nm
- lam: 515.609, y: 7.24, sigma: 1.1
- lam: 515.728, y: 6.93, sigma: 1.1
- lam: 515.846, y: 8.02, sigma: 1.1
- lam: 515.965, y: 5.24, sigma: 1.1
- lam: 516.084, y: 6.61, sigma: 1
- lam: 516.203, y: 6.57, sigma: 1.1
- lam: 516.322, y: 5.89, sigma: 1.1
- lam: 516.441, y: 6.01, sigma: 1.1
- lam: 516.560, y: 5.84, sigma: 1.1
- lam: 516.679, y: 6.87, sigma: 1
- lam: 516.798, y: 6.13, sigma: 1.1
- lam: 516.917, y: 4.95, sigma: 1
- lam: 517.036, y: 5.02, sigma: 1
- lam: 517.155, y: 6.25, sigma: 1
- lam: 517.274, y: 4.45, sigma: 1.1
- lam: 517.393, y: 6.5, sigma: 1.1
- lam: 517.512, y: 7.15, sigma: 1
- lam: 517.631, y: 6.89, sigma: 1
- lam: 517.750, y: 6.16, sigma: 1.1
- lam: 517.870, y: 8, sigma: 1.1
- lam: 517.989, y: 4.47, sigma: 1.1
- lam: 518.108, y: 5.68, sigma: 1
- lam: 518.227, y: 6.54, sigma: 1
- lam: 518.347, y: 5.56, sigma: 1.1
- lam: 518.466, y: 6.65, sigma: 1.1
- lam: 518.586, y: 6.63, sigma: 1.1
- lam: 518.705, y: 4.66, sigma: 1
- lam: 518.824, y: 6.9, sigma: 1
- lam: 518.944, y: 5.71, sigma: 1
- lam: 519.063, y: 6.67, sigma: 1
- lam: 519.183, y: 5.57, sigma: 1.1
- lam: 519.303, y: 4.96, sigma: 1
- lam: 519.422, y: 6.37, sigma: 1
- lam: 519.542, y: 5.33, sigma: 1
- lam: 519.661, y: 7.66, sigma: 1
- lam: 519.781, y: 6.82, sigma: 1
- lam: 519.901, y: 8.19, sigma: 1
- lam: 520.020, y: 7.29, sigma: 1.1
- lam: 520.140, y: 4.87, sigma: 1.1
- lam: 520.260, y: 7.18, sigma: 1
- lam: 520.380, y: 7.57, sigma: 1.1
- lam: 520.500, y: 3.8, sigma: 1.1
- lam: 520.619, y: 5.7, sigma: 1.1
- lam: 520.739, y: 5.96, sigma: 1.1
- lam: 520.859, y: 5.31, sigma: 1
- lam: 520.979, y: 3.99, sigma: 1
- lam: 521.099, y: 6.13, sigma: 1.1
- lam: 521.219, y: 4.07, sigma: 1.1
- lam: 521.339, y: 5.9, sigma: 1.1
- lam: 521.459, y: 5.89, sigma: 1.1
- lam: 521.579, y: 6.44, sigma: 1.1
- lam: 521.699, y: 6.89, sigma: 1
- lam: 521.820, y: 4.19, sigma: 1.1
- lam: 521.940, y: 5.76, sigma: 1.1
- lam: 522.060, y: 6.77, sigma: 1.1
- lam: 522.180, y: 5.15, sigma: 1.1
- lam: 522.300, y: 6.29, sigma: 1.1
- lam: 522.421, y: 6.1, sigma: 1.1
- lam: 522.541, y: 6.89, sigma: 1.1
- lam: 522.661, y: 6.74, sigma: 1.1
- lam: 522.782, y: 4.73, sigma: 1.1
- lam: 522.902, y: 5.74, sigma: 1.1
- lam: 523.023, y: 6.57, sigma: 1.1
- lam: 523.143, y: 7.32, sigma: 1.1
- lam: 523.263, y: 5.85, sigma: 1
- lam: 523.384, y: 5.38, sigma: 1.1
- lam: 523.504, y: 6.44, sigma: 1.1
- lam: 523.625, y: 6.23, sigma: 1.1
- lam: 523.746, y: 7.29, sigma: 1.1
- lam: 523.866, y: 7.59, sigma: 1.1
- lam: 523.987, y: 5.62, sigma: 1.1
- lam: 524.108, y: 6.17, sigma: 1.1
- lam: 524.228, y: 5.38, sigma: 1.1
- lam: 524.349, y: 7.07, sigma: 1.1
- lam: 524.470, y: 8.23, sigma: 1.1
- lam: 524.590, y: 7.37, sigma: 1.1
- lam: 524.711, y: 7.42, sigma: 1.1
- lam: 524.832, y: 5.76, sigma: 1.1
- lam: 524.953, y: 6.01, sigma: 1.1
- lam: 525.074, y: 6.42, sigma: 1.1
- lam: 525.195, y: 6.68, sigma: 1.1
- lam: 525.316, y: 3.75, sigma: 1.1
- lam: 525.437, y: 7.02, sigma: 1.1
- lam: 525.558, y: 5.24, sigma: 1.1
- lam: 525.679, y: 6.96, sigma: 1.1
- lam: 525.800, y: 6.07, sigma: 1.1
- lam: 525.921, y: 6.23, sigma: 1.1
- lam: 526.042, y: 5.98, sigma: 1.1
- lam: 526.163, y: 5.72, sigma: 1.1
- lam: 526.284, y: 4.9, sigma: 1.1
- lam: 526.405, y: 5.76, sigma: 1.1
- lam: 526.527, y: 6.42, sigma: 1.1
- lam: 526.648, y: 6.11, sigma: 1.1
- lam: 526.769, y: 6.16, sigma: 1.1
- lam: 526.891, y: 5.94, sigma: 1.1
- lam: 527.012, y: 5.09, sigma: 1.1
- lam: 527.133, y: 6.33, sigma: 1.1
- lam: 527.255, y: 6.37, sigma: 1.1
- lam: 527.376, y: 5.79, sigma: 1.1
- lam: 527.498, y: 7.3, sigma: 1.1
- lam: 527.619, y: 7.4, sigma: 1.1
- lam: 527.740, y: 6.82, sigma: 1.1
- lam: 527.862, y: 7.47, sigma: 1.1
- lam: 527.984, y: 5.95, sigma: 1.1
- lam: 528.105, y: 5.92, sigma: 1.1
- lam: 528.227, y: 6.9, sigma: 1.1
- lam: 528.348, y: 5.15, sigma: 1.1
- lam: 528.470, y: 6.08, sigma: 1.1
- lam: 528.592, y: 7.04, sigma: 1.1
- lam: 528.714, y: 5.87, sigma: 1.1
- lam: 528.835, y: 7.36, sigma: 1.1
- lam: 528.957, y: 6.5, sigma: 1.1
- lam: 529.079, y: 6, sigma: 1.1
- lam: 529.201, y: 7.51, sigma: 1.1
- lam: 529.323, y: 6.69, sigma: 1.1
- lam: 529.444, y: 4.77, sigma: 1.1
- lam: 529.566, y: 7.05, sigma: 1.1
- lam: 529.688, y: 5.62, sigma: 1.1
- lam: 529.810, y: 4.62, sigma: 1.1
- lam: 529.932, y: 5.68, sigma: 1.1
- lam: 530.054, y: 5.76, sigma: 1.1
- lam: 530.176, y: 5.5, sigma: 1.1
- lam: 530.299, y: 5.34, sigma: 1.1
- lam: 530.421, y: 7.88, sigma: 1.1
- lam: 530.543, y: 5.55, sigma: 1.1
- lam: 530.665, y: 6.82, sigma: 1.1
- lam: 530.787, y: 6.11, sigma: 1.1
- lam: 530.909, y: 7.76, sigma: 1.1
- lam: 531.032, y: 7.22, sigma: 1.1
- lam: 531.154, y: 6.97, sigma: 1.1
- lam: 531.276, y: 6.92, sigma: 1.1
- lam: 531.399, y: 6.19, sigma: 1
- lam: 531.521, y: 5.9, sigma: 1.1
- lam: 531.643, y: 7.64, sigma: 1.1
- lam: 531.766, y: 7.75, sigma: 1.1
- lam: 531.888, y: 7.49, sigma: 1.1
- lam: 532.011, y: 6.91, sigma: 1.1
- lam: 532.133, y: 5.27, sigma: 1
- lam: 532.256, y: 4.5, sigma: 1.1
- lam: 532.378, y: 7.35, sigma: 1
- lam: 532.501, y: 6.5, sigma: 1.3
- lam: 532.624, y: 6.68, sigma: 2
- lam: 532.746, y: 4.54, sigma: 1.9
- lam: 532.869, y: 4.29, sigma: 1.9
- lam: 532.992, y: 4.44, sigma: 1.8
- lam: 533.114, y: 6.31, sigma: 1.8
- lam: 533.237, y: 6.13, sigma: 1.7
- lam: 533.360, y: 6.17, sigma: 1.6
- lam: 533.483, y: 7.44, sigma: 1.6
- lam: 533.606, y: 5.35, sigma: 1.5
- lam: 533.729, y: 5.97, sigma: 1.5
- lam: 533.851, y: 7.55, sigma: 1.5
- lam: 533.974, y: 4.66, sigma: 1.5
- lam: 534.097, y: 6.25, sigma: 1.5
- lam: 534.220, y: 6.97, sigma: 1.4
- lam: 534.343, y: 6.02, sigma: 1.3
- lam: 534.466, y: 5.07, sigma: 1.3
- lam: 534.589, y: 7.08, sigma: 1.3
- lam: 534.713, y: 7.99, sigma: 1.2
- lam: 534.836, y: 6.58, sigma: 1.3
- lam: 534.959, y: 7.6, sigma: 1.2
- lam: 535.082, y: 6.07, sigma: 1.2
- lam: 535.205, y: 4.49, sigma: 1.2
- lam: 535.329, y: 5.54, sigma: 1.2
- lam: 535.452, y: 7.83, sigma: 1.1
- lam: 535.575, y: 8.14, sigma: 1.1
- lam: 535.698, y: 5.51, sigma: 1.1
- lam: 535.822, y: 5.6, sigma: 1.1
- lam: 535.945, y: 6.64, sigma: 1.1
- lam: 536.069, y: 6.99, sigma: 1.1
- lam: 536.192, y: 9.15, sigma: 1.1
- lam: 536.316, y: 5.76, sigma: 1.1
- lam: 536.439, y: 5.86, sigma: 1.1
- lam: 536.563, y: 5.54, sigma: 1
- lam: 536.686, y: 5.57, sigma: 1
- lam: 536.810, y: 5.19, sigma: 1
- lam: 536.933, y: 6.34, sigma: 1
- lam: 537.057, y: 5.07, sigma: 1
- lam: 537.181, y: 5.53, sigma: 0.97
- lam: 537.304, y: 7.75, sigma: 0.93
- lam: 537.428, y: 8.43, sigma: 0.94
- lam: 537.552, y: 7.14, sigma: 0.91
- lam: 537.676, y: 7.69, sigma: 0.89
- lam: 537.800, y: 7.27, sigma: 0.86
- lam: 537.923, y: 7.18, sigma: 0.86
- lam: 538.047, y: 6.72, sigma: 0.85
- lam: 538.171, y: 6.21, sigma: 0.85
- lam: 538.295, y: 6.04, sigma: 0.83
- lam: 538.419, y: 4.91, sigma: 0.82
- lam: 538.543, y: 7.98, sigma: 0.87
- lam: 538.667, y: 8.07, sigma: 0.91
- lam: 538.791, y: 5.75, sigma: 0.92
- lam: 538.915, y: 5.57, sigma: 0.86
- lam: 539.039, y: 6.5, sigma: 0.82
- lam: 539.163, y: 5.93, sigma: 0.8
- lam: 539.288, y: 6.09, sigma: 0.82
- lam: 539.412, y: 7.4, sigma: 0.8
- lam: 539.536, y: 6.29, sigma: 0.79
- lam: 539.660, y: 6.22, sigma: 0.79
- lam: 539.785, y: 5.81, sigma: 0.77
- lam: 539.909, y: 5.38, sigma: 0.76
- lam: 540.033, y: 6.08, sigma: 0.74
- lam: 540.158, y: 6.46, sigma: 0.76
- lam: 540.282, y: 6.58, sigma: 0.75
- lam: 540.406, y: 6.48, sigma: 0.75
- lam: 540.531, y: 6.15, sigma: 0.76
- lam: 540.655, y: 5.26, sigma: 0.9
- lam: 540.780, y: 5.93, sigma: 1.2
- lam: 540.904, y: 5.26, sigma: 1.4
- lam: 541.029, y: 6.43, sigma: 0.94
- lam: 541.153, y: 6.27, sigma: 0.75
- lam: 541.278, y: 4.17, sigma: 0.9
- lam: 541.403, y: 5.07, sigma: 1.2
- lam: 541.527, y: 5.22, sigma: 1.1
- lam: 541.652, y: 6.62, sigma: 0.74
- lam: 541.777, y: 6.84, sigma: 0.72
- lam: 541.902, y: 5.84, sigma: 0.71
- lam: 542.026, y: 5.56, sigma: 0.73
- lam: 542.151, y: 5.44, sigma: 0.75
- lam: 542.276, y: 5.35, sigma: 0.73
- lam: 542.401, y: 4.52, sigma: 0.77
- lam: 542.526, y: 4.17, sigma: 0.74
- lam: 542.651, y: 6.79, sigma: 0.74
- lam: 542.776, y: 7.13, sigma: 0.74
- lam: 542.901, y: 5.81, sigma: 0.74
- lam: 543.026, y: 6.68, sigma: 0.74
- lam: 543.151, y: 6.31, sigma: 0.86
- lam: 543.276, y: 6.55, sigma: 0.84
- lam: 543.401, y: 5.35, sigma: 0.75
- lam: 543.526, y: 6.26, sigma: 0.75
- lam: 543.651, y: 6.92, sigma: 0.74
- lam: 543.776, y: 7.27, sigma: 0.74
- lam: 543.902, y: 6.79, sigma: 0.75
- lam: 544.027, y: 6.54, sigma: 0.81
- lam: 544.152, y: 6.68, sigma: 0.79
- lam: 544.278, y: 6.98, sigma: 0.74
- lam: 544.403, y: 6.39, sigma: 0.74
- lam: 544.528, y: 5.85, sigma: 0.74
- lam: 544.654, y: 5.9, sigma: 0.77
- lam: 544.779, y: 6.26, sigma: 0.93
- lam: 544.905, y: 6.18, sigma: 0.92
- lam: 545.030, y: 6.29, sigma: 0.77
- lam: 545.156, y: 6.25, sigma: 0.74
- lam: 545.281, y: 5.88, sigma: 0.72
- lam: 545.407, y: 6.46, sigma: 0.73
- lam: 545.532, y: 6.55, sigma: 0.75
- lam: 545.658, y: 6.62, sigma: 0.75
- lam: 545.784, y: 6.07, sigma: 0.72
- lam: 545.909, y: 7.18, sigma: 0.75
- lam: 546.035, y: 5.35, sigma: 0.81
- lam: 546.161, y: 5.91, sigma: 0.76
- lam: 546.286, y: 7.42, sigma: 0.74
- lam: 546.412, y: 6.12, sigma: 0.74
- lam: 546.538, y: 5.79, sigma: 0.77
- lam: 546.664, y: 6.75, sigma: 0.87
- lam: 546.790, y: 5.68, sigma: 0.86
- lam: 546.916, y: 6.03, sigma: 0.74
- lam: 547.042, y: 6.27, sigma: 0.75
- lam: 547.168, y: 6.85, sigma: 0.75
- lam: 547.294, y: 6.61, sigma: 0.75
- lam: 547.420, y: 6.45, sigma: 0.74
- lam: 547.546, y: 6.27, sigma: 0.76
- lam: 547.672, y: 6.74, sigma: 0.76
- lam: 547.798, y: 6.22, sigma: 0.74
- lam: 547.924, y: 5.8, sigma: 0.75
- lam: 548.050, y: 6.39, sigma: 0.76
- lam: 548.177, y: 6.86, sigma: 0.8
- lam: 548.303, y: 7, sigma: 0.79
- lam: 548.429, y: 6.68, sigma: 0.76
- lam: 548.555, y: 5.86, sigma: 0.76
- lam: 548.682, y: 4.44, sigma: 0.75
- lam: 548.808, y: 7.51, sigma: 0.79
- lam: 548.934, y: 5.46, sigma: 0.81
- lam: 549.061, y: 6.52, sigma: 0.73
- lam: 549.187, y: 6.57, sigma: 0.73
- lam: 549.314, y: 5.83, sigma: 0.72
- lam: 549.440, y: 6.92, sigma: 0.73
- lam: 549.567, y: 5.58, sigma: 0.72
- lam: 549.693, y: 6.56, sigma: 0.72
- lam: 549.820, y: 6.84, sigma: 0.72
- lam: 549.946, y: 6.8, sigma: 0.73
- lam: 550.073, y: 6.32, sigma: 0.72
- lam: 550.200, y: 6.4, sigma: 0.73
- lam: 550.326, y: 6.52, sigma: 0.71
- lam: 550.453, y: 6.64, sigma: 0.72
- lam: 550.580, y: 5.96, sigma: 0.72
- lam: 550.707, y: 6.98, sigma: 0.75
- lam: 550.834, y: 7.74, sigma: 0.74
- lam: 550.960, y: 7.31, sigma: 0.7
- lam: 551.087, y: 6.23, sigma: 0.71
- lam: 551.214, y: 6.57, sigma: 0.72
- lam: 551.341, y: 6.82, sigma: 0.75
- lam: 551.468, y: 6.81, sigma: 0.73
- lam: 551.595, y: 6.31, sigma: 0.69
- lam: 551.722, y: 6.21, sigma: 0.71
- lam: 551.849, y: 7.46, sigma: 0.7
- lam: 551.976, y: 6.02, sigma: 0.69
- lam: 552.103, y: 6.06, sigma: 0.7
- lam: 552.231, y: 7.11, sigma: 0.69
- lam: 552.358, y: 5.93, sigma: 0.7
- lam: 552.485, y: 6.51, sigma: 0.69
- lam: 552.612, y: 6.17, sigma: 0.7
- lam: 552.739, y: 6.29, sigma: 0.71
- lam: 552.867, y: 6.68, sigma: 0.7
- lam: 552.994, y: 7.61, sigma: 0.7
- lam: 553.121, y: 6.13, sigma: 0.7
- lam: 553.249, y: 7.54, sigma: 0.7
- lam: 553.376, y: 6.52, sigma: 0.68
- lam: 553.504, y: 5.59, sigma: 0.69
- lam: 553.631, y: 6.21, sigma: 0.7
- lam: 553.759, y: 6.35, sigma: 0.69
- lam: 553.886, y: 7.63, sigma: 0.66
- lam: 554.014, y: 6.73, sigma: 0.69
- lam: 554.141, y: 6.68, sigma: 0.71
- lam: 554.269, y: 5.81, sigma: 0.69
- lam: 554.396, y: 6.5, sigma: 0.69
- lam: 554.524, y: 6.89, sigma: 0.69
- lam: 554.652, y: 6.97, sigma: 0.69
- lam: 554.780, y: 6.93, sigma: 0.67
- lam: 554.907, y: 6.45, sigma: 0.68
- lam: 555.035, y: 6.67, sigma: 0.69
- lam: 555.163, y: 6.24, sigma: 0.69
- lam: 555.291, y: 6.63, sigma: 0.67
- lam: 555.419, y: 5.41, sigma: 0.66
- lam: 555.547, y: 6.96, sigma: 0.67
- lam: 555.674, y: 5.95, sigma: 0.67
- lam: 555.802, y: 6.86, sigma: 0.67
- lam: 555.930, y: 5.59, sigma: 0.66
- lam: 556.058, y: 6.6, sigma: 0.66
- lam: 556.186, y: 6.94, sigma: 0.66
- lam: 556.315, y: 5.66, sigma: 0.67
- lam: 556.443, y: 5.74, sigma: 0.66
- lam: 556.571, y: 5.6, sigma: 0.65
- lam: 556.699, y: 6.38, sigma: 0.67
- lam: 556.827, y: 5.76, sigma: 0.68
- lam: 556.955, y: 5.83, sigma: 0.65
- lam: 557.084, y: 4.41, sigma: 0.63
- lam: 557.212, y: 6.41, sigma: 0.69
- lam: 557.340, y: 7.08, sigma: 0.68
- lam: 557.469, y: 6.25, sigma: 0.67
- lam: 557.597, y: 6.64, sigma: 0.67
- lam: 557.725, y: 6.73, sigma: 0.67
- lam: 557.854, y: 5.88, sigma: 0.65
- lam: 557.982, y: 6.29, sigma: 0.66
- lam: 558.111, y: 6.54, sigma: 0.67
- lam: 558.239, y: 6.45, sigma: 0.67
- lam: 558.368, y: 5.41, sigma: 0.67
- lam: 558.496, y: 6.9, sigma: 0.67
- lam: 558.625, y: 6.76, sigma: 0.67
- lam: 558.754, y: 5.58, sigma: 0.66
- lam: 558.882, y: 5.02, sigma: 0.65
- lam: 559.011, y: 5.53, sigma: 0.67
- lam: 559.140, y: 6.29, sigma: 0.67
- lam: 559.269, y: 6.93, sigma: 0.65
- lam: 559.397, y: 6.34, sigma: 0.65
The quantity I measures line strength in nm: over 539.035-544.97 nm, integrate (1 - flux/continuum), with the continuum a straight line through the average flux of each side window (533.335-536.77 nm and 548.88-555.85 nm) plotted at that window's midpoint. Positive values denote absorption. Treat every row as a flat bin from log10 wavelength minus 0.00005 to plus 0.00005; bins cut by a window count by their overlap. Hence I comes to 0.35 nm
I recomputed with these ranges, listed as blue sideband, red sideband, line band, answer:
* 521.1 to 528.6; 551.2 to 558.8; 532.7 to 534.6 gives 0.12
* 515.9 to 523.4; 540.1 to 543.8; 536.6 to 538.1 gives -0.17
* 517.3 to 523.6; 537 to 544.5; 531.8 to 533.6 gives 0.05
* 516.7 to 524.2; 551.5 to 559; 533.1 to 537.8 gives -0.21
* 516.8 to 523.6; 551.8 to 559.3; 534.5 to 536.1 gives -0.11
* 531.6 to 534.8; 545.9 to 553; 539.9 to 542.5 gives 0.24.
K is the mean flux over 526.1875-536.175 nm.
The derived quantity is 6.3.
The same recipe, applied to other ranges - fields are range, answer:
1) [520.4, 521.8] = 5.49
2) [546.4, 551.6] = 6.43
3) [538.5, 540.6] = 6.38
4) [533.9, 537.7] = 6.44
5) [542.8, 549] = 6.34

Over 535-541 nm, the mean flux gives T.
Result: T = 6.37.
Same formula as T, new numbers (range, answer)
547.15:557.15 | 6.42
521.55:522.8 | 6.02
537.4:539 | 6.8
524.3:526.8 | 6.25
